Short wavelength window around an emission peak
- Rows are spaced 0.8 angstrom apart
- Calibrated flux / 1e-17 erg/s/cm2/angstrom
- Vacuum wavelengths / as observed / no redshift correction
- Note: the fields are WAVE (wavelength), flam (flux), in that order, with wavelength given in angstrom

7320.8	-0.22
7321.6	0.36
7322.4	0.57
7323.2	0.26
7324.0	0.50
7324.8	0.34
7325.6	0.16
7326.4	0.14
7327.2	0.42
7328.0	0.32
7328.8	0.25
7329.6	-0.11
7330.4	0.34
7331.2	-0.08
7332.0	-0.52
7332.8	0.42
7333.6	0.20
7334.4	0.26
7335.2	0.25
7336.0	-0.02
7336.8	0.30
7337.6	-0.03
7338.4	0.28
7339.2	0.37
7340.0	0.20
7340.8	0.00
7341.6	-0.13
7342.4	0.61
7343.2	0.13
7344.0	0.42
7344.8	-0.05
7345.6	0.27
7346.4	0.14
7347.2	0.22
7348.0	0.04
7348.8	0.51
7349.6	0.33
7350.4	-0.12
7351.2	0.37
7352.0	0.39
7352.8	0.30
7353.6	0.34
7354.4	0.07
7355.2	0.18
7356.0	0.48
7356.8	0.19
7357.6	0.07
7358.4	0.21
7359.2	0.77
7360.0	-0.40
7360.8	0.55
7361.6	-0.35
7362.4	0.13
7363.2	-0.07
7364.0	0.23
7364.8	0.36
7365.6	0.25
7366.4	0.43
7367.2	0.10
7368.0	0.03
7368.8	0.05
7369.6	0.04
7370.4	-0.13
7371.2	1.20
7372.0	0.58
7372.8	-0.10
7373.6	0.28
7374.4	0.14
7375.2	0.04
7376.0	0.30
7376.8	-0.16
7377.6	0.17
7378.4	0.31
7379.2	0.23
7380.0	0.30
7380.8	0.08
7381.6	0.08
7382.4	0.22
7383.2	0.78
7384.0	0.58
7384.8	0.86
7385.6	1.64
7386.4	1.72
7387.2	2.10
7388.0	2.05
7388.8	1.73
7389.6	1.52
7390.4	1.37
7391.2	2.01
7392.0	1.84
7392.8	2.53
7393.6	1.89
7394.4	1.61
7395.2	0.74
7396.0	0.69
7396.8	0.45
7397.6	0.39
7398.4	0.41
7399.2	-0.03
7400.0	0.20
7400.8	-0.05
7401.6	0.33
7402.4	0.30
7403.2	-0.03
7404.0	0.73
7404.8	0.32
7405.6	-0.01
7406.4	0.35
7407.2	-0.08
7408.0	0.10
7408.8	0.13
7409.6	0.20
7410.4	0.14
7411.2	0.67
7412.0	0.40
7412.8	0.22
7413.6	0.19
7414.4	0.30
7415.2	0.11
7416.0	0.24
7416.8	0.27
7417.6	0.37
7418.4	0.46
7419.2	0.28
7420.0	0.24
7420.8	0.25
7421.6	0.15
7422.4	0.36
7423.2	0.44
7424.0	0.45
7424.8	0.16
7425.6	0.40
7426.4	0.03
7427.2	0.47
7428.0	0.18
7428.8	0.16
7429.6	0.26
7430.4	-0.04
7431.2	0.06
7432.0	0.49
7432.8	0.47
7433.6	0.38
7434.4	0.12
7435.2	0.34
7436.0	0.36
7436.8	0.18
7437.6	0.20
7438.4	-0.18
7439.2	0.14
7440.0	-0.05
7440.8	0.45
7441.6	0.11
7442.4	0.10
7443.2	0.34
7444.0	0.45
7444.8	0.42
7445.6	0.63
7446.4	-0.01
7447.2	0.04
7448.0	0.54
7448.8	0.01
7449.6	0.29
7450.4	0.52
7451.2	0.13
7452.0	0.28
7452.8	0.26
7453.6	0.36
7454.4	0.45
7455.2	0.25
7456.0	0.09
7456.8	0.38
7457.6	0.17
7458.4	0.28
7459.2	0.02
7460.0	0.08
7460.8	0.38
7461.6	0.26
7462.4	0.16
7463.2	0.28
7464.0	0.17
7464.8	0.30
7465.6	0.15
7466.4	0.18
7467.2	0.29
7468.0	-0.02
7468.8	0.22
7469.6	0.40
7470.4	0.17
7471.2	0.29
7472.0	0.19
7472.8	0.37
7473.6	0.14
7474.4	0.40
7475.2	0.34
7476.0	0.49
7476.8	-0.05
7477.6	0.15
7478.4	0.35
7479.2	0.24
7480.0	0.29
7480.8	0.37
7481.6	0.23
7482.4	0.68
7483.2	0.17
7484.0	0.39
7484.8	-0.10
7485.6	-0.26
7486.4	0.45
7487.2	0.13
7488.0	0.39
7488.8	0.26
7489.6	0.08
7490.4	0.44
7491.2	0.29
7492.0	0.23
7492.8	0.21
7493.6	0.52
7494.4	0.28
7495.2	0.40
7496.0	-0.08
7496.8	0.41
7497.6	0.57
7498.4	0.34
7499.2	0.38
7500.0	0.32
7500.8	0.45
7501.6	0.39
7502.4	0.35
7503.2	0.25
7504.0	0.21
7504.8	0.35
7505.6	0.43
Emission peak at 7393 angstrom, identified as [O II]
